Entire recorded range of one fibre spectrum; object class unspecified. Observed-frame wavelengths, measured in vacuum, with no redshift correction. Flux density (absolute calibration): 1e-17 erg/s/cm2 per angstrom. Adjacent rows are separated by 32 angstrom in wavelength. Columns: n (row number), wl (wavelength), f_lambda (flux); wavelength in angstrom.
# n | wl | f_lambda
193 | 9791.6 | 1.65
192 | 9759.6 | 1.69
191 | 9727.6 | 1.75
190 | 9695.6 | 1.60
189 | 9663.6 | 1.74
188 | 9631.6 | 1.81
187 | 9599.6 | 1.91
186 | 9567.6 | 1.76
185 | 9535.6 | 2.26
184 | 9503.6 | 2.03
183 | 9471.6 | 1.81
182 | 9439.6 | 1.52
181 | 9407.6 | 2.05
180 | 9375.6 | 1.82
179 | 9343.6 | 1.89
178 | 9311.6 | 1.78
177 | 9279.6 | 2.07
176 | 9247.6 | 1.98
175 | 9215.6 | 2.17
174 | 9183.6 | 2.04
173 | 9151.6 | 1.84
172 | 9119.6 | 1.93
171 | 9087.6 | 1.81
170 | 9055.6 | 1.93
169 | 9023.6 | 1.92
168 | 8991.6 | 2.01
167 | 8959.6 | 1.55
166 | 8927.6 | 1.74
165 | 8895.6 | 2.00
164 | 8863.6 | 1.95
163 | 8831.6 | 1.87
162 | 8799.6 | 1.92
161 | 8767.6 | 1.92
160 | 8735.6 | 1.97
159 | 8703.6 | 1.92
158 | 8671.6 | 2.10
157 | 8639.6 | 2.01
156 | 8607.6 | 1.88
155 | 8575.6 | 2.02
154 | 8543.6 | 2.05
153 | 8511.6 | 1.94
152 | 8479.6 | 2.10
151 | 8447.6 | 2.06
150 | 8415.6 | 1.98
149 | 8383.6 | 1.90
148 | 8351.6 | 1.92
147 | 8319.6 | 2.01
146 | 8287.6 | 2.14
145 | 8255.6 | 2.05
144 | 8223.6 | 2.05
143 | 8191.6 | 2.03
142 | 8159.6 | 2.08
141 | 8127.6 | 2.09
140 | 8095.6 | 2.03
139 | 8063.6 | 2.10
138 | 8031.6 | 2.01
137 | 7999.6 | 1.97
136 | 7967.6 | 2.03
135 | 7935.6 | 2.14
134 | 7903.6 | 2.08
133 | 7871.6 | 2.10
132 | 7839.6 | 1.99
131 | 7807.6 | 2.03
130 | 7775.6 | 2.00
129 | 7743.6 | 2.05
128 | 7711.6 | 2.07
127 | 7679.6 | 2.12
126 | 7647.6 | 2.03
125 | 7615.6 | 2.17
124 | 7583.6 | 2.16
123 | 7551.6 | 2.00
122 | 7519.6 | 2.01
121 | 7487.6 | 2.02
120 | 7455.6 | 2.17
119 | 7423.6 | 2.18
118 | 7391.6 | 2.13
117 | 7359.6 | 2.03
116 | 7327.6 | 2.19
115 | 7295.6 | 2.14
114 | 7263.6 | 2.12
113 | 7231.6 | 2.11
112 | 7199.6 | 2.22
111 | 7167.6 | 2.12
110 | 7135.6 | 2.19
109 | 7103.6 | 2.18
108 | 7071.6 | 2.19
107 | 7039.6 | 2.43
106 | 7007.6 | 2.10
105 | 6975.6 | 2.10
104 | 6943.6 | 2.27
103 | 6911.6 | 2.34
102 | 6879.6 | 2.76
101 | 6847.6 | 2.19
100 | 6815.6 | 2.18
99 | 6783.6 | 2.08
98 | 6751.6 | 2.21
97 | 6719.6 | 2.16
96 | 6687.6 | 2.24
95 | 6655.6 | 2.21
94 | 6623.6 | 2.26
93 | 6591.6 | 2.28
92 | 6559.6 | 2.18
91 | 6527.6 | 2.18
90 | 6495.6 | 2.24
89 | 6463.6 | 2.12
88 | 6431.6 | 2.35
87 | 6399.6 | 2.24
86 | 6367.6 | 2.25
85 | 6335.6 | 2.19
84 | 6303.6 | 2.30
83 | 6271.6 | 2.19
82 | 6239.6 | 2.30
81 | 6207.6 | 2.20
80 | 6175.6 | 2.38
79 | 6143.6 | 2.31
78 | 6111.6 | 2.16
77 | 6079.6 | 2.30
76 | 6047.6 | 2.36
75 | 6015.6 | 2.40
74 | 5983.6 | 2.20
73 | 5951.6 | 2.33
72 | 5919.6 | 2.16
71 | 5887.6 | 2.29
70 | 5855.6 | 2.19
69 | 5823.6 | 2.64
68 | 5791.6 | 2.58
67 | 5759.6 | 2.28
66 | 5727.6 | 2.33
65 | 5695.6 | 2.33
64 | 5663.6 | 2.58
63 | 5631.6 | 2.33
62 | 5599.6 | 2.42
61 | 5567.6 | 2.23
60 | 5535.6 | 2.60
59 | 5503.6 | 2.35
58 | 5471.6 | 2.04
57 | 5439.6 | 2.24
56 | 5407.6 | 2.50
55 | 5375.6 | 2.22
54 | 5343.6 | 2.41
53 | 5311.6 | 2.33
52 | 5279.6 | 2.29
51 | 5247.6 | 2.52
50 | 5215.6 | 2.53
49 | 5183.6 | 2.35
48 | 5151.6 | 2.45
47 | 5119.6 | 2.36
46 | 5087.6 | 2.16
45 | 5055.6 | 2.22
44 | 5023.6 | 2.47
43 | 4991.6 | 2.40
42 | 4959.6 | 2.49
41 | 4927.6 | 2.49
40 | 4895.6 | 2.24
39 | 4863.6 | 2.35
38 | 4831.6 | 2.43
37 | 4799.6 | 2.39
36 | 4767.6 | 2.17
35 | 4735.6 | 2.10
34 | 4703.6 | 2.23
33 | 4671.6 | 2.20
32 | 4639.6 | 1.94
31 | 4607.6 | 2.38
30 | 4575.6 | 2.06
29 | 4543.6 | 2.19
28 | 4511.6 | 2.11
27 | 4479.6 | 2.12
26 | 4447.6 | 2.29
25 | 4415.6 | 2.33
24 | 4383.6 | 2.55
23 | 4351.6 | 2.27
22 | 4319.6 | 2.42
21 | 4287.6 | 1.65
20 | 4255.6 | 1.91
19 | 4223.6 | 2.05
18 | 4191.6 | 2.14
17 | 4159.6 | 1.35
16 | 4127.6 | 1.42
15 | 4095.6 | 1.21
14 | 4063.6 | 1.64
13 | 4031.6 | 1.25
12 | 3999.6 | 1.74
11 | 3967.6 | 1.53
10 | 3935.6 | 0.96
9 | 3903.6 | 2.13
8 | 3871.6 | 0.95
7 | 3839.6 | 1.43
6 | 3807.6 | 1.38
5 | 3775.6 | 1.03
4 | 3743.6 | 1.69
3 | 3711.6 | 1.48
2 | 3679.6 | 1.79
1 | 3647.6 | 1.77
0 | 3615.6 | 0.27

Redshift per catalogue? 0.05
